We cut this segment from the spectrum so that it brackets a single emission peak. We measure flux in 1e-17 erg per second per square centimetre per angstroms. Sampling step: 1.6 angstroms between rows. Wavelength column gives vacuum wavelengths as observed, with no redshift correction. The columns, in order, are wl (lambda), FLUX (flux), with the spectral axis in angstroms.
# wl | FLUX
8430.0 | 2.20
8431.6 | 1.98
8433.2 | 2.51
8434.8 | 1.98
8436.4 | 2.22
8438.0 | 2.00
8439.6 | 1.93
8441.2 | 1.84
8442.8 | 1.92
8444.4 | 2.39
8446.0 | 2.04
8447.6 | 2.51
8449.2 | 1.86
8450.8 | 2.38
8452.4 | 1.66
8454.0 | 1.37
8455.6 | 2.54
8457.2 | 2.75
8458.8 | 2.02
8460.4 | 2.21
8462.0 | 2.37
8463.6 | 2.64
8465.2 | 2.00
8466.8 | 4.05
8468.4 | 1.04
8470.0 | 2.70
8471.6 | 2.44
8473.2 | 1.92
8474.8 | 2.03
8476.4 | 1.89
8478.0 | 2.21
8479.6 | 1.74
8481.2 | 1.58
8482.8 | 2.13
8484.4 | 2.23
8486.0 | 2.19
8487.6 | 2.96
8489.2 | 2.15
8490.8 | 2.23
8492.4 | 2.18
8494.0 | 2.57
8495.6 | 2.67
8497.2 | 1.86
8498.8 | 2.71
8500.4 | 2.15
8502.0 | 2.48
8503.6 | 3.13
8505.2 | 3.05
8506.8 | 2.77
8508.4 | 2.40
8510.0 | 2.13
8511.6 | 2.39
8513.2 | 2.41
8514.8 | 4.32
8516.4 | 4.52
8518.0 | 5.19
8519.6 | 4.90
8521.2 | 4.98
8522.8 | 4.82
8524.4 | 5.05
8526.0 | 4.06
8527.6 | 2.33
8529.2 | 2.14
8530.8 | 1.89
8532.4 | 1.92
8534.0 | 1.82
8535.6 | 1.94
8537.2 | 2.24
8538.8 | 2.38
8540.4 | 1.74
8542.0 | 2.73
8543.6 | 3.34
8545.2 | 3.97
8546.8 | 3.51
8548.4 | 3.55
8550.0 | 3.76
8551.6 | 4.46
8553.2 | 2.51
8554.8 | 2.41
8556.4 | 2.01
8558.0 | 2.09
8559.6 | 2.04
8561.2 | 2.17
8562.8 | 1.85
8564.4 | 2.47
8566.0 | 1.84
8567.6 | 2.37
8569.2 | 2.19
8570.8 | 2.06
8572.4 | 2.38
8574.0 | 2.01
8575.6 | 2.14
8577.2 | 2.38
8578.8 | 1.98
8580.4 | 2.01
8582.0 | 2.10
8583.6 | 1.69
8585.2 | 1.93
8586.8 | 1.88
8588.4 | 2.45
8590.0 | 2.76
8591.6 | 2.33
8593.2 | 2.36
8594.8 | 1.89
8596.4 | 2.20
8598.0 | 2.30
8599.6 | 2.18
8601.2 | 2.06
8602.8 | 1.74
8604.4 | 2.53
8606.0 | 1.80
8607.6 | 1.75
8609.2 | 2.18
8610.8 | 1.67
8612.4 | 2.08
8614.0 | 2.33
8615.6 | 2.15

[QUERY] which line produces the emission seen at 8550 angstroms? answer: [N II] 6583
